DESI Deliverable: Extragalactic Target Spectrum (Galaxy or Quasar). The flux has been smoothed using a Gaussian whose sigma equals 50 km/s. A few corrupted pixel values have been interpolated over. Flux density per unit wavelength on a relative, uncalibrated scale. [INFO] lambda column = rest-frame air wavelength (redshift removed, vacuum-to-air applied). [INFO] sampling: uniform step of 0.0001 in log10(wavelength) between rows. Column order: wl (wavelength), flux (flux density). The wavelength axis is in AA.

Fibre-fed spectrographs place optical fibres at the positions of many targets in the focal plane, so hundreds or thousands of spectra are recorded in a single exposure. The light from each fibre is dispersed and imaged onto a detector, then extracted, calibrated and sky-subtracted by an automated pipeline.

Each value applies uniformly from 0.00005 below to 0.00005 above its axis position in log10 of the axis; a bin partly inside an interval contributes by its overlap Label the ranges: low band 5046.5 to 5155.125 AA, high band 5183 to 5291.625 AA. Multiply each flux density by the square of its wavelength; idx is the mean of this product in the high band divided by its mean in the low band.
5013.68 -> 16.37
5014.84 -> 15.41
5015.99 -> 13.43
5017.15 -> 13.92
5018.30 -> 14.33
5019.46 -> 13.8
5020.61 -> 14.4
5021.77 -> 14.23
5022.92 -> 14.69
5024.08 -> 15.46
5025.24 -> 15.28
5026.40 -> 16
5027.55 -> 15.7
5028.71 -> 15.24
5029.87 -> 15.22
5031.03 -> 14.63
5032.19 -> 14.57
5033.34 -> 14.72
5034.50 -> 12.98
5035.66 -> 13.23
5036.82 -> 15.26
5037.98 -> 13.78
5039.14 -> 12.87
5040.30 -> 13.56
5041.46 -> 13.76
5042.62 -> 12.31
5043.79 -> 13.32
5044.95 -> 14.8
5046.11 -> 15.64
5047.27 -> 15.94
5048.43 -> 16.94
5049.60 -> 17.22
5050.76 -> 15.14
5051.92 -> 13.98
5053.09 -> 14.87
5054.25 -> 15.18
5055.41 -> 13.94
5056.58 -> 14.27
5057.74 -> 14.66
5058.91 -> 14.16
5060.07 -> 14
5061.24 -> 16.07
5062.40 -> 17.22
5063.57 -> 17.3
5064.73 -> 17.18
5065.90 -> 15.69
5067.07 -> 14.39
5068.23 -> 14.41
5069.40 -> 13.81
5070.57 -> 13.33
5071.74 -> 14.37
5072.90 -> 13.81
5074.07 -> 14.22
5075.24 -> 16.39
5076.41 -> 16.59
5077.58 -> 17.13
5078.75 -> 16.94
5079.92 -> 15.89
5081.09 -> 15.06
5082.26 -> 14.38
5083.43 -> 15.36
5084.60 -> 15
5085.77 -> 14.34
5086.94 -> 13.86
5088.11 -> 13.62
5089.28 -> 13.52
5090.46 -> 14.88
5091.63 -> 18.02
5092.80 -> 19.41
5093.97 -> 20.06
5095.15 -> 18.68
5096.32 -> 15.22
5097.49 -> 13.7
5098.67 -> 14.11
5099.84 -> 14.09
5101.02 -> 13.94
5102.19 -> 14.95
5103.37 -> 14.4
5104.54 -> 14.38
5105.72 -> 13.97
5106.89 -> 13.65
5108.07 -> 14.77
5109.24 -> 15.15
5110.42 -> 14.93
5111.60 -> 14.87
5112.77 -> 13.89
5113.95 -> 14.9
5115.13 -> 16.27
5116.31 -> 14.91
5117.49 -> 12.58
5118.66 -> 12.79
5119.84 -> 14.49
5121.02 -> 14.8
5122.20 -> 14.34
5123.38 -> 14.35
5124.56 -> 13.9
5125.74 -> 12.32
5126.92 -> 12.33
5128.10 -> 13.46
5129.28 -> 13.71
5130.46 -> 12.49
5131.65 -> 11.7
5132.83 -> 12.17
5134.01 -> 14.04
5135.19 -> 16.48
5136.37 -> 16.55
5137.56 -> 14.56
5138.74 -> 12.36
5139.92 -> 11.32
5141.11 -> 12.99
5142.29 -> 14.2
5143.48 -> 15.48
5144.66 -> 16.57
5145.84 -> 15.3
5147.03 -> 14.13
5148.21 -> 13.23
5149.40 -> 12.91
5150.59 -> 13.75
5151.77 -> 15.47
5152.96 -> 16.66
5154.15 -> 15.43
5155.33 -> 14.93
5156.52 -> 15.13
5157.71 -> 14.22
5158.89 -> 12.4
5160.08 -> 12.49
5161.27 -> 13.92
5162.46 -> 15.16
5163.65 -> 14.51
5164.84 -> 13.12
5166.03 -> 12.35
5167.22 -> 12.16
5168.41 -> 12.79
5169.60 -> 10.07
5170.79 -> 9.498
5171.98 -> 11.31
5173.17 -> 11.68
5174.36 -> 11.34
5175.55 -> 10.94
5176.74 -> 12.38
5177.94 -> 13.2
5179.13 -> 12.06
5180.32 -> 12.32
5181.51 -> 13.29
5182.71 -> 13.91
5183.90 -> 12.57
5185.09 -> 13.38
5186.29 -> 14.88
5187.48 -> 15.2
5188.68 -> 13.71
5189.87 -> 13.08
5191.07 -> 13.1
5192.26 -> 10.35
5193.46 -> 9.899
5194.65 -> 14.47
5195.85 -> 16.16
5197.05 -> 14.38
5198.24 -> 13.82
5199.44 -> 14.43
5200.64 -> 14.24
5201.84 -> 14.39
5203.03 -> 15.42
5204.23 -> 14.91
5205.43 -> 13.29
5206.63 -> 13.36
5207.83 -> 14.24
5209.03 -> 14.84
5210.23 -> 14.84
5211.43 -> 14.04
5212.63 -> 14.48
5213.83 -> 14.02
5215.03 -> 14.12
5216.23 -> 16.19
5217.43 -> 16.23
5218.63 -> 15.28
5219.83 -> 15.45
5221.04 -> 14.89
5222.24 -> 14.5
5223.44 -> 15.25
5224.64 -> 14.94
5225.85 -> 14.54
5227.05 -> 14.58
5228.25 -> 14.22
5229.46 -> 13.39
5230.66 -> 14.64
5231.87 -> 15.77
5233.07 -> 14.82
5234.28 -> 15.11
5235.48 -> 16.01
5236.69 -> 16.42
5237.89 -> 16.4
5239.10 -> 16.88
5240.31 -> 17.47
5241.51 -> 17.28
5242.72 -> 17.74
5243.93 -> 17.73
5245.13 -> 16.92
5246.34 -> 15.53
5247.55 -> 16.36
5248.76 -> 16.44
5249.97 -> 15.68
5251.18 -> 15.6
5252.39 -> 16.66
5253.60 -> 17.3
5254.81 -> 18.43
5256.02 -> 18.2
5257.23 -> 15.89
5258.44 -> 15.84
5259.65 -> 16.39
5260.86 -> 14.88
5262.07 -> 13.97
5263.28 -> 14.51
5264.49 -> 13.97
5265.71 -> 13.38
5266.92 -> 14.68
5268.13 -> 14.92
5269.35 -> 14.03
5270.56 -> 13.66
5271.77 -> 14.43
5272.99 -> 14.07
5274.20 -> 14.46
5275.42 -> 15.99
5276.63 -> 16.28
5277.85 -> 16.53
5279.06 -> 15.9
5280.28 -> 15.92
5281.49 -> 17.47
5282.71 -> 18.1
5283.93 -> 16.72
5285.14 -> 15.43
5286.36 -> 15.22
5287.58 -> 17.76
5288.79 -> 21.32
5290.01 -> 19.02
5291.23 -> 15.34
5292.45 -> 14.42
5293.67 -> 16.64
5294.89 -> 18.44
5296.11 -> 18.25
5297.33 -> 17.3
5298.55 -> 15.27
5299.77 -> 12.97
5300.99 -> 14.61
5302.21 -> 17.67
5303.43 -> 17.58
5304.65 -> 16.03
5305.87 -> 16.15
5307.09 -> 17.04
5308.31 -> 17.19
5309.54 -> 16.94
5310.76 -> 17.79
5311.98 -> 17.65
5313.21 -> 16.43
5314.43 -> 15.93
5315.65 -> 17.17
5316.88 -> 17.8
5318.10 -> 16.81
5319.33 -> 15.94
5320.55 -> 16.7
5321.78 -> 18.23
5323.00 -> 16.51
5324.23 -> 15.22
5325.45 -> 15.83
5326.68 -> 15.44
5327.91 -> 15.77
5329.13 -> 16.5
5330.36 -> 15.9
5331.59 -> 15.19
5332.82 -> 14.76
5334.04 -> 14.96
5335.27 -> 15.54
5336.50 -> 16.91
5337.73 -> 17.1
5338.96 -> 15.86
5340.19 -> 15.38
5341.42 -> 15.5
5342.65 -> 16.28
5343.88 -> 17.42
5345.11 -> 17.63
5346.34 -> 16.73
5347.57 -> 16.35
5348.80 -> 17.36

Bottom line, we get 1.09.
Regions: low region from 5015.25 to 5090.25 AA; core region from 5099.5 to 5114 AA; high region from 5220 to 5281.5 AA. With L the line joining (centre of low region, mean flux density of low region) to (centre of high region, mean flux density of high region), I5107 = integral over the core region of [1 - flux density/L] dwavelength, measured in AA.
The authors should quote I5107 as 0.6 AA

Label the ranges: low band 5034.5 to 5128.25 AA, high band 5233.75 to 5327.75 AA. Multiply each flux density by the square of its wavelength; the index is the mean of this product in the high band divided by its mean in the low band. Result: 1.19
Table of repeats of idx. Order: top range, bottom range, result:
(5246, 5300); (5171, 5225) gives 1.20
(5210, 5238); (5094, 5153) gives 1.09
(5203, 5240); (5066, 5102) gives 1.03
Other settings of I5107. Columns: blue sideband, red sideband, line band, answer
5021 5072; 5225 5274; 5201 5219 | 0.95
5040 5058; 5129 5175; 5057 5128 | -3.54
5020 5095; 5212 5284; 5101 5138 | 2.75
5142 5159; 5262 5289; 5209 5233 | 0.60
